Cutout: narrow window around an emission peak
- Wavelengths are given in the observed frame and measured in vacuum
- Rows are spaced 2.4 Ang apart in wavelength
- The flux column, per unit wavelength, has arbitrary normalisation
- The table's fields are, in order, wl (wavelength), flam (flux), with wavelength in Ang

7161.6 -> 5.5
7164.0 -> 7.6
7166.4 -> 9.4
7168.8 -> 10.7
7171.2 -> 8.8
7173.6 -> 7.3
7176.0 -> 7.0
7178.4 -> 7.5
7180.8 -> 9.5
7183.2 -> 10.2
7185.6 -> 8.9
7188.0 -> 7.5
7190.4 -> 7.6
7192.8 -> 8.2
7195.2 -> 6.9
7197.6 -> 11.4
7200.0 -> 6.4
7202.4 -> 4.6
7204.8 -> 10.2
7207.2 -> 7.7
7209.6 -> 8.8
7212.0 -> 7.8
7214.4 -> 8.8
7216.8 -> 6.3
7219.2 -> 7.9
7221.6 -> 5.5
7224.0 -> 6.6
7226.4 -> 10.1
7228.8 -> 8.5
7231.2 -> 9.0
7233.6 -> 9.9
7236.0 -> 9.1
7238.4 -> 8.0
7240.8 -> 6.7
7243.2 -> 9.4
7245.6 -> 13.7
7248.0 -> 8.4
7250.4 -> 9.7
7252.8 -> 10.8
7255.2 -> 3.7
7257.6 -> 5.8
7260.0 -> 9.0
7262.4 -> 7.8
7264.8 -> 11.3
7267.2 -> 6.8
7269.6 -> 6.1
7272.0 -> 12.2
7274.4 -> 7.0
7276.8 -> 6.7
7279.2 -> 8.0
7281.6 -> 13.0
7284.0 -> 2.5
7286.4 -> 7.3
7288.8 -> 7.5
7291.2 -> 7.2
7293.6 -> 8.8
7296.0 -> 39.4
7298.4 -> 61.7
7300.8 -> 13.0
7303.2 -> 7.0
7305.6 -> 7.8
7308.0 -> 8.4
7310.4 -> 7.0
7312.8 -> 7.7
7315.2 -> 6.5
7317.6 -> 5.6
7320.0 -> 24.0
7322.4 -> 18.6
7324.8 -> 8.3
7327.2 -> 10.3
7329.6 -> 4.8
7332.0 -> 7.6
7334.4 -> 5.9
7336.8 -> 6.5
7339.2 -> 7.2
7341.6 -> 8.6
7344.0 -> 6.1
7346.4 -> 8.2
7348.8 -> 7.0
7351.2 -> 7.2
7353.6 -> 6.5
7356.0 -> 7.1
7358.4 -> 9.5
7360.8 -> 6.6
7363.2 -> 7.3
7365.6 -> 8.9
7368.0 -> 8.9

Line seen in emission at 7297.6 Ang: H-alpha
